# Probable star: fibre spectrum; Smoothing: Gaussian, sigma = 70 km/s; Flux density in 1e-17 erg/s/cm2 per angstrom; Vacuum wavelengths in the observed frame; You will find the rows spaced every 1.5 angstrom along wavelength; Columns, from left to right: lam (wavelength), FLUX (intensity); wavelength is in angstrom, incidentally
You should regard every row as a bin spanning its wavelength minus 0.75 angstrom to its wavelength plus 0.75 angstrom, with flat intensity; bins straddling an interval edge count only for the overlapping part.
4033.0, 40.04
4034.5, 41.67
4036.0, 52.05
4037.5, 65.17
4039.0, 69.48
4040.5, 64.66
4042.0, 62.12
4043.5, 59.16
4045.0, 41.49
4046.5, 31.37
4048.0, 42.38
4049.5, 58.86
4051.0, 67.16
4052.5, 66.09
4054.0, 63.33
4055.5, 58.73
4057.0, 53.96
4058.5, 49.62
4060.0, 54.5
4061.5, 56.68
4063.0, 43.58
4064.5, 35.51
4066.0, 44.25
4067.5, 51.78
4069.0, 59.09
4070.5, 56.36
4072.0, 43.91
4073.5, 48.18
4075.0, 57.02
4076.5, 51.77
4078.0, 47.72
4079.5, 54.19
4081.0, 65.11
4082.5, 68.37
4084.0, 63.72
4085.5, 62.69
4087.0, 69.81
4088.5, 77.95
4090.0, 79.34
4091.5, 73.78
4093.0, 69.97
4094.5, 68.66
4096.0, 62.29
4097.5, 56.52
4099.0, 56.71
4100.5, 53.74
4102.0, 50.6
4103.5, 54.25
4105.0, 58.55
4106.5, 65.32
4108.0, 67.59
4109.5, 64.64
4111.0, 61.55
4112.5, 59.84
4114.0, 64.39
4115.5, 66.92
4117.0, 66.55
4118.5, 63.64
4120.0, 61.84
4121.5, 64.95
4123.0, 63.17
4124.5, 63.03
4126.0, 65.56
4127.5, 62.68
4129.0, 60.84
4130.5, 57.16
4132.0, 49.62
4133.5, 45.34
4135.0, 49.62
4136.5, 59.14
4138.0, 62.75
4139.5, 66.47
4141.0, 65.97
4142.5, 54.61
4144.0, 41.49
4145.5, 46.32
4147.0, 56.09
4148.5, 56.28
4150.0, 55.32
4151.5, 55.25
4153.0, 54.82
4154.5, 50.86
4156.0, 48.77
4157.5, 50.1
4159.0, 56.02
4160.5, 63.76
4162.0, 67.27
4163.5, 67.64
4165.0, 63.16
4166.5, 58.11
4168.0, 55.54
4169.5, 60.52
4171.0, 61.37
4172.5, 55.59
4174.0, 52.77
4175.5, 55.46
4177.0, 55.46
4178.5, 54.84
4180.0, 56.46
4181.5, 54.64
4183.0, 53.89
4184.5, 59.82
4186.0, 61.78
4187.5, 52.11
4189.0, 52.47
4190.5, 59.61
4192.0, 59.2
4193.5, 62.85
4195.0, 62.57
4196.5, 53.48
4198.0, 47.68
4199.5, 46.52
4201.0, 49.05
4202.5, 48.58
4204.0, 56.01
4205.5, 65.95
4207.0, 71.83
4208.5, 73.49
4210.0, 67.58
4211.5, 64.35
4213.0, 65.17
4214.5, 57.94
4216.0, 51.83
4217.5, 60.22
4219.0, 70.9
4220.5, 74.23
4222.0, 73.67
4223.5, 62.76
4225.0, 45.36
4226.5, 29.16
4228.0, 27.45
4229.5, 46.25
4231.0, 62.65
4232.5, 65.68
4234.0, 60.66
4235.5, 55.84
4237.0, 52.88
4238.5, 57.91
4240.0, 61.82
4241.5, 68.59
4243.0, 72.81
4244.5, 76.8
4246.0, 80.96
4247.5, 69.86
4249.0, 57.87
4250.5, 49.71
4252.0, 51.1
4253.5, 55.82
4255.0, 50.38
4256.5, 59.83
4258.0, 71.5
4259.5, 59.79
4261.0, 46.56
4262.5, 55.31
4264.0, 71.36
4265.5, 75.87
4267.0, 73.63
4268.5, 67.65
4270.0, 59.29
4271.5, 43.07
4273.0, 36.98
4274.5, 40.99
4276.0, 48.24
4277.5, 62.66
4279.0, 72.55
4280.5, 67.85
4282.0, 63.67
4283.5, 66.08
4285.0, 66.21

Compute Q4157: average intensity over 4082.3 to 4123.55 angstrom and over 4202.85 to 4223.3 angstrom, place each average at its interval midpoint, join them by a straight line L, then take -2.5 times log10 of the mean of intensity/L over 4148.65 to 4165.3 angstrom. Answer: 0.131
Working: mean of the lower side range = 64.1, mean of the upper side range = 65.2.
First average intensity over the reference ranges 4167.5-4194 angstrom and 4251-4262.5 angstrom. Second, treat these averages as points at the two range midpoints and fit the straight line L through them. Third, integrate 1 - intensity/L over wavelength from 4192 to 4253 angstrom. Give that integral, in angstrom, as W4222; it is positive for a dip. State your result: -3.22 angstrom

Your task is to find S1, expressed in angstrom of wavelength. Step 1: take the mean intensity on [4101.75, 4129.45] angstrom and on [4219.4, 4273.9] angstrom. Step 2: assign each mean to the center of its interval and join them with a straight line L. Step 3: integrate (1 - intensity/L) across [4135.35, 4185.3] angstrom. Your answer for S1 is 3.8 angstrom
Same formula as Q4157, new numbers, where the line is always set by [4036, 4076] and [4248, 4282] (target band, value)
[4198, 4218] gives -0.04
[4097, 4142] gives -0.09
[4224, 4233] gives 0.24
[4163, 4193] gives -0.02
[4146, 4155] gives 0.03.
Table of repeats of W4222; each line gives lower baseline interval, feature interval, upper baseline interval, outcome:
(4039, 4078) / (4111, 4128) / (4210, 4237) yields -2.82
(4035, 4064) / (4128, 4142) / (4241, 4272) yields 0.26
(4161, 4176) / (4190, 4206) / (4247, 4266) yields 1.16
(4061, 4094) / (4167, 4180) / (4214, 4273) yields 0.57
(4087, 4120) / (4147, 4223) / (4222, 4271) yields 3.49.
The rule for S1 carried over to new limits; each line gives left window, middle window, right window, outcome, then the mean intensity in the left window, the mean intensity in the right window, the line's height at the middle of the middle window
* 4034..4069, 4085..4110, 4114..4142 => -2.7 angstrom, 53.8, 60.9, 58.1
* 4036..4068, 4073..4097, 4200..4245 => -3.7 angstrom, 54.2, 59.7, 55.3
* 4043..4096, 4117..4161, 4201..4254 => 1.1 angstrom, 57.1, 60.3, 58.5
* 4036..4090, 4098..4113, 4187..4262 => -0.6 angstrom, 56.4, 59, 57.1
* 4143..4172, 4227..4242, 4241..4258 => 1.7 angstrom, 56.2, 63.4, 62.2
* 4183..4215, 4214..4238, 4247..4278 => 0.9 angstrom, 58.8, 57.4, 58.2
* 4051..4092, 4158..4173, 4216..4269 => -0.4 angstrom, 57.7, 60.5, 59.3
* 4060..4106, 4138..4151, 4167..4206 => 0.2 angstrom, 58.1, 55.9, 56.8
